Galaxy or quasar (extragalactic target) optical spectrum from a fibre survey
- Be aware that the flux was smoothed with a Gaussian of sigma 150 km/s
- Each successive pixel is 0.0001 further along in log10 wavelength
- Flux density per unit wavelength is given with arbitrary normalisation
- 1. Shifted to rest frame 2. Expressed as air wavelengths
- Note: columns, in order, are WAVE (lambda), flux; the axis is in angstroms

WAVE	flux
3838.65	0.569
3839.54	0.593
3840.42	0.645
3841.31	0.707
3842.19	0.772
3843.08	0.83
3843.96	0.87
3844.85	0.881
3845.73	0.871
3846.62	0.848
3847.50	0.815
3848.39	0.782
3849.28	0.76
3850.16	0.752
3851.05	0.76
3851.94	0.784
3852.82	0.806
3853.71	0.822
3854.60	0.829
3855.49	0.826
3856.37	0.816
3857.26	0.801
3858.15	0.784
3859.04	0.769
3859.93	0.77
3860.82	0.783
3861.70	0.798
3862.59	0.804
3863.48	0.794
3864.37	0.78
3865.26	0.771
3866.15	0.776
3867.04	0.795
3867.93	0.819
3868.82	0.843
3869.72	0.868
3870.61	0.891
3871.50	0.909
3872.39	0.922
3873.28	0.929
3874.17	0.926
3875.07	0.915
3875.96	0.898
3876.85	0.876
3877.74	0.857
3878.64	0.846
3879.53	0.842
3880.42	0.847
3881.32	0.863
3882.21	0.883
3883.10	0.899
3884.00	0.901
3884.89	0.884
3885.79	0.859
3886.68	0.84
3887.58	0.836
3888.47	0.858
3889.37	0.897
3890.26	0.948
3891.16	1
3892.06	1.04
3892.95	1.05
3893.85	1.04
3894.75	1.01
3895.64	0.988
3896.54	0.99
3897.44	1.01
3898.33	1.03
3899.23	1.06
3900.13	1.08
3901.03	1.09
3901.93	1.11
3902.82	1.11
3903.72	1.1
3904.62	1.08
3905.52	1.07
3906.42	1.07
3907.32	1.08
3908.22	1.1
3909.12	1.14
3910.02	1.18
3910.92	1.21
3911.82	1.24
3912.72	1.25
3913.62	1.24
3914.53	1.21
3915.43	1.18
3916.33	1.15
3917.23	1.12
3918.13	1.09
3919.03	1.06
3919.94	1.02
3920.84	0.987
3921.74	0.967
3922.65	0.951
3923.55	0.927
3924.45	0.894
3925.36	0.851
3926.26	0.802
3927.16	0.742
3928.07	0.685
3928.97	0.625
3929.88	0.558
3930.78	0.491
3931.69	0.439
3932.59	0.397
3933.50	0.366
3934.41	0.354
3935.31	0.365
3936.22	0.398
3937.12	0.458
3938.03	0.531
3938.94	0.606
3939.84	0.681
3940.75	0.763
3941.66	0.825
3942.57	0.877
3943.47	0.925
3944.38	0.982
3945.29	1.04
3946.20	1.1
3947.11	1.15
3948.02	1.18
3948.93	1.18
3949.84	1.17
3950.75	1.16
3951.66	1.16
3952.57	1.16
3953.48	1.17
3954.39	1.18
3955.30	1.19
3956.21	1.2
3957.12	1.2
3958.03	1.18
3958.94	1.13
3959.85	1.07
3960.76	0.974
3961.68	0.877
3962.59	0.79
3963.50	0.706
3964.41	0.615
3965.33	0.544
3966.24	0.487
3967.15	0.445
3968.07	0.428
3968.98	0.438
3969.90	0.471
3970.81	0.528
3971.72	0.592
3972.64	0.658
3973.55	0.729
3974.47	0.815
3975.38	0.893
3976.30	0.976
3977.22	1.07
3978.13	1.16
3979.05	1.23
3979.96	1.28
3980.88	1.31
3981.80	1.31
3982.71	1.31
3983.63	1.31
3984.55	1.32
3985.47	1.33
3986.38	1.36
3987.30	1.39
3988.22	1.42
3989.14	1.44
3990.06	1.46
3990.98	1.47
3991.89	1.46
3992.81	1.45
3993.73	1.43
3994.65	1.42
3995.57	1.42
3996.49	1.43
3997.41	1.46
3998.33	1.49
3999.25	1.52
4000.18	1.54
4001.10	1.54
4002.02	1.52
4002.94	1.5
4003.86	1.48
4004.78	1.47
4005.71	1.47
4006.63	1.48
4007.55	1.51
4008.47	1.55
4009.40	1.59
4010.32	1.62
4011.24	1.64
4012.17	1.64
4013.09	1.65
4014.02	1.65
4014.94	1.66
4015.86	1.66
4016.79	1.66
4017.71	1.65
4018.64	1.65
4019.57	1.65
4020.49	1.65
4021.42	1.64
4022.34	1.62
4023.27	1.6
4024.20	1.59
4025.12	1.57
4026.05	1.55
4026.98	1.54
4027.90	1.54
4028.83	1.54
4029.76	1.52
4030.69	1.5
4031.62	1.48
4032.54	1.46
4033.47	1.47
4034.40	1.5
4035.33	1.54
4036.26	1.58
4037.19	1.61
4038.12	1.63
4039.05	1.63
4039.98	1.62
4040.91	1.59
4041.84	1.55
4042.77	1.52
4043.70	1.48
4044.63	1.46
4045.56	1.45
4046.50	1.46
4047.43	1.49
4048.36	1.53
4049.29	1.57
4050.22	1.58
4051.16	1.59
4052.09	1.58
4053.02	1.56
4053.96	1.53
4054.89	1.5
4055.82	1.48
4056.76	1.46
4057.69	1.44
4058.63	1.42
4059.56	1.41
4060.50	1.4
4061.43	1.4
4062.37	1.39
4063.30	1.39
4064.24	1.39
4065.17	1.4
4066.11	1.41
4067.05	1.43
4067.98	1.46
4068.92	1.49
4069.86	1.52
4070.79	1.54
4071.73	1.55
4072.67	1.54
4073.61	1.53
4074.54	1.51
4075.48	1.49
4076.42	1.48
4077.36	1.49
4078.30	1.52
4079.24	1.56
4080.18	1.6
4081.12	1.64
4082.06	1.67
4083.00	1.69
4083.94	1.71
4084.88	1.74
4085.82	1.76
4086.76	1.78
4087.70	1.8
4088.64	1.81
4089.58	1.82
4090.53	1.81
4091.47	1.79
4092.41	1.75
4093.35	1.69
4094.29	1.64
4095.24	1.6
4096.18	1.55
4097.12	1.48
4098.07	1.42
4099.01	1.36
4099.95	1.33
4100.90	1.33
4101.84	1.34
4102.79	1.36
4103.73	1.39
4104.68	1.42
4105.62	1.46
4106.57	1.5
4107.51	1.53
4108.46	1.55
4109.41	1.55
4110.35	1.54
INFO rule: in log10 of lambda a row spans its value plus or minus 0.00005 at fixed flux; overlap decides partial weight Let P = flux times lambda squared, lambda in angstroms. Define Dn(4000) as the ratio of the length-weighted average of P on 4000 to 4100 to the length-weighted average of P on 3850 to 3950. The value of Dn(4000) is 1.88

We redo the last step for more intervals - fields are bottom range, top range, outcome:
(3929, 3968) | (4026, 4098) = 1.98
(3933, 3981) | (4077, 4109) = 1.97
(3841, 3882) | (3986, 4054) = 2.01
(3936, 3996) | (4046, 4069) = 1.51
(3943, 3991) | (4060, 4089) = 1.59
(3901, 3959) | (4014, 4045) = 1.74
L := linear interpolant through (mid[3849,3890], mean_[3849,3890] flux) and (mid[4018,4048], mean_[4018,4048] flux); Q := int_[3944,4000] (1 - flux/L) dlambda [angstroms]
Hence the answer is 8.4 angstroms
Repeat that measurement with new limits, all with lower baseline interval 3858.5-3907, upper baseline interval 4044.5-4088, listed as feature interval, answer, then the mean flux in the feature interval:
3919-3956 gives 8.9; 0.838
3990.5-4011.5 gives -3.0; 1.5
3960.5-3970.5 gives 4.9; 0.607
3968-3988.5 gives 3.6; 1.02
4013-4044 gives -4.0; 1.58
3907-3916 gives -1.5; 1.18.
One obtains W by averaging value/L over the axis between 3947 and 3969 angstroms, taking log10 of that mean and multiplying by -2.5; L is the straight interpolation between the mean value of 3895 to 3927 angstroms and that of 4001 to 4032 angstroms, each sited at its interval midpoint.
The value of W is 0.319 mag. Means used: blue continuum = 1.07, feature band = 0.958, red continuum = 1.58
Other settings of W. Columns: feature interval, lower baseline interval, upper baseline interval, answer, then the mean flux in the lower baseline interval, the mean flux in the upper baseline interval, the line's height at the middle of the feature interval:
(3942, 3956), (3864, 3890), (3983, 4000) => 0.101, 0.864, 1.42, 1.21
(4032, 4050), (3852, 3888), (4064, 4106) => -0.091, 0.841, 1.56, 1.41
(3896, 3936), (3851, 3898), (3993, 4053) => 0.118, 0.871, 1.55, 1.06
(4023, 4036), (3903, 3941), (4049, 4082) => -0.145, 0.869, 1.49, 1.34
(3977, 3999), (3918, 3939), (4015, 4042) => -0.126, 0.685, 1.58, 1.22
